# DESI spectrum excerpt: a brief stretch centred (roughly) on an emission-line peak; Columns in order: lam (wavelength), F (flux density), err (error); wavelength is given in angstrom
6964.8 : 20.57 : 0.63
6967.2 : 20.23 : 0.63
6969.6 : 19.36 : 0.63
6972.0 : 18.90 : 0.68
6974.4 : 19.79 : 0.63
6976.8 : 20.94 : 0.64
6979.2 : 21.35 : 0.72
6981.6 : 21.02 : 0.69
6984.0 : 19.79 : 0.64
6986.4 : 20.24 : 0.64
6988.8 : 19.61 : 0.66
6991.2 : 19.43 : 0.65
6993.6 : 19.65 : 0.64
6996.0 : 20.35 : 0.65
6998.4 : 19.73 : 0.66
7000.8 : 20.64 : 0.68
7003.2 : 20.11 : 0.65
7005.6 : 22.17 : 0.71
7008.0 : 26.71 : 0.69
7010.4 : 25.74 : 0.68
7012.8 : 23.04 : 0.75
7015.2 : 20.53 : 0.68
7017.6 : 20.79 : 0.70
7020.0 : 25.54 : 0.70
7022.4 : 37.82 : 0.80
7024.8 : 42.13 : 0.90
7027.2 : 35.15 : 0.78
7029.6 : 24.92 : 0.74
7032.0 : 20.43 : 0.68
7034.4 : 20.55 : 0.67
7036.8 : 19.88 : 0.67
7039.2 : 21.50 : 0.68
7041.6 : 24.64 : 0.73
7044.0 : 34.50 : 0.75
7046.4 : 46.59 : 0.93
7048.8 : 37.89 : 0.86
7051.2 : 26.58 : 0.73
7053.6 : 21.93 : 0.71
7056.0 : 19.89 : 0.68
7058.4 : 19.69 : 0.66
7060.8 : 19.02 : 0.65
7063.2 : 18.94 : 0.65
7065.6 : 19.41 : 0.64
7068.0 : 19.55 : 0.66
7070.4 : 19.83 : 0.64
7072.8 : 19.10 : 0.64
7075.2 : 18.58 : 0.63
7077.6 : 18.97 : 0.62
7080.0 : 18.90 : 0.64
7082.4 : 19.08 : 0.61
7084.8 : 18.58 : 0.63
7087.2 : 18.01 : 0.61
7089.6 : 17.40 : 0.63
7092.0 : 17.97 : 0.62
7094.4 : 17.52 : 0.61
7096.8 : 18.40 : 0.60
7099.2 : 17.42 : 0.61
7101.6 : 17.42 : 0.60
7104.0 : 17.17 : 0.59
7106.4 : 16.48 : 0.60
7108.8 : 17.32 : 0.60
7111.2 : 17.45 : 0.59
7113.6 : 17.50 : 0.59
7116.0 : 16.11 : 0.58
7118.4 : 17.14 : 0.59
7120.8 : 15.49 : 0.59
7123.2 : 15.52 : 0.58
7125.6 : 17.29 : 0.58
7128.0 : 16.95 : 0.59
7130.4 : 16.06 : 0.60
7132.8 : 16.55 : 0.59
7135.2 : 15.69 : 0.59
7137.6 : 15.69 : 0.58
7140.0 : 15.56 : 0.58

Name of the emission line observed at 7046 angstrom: [N II]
